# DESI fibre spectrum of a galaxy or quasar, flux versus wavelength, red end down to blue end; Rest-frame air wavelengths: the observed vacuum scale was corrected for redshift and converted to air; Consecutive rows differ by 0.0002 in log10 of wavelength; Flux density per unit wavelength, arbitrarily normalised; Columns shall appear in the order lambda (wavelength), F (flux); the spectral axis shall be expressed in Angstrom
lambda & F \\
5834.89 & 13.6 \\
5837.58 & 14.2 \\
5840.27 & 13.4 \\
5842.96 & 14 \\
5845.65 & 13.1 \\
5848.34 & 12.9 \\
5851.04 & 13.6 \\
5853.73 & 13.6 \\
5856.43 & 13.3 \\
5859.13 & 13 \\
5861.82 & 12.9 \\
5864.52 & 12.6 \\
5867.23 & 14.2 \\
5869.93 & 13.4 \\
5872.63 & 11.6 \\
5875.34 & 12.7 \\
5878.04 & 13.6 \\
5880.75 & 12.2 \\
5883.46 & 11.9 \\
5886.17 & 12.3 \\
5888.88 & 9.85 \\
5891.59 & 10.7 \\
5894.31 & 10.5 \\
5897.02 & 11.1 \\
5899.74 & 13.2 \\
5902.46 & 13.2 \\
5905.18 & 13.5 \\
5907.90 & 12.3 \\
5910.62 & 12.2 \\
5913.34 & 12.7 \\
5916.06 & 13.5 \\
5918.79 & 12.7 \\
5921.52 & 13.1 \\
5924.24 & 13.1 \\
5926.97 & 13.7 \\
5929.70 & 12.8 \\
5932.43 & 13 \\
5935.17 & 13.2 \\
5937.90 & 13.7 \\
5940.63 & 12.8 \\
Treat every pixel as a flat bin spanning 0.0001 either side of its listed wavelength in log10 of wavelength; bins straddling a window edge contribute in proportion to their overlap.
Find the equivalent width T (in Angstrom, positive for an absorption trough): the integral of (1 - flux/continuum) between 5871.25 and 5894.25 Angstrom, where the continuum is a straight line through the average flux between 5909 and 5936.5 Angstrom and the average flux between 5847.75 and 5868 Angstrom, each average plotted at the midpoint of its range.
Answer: 2.4 Angstrom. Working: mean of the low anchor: 13.2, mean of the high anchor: 13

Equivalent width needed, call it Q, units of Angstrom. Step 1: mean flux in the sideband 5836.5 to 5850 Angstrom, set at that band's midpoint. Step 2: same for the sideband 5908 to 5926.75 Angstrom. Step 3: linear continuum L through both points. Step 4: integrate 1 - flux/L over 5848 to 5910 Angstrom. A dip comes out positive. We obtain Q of 3.3 Angstrom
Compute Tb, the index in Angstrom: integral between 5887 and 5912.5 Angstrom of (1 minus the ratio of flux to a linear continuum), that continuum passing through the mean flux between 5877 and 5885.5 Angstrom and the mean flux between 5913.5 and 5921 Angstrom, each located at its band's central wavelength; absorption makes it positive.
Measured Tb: 1.8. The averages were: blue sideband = 12.5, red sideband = 13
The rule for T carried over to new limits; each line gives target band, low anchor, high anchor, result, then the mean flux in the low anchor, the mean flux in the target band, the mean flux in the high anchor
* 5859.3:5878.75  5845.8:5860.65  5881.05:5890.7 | -0.97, 13.3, 13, 11.4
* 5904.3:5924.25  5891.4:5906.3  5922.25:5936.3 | -0.35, 12.1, 12.9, 13.2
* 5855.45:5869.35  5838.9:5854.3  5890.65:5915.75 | -0.12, 13.4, 13.2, 12.2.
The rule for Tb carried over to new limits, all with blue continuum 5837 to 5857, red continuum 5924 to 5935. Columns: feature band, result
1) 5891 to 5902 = 1.4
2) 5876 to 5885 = 0.5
